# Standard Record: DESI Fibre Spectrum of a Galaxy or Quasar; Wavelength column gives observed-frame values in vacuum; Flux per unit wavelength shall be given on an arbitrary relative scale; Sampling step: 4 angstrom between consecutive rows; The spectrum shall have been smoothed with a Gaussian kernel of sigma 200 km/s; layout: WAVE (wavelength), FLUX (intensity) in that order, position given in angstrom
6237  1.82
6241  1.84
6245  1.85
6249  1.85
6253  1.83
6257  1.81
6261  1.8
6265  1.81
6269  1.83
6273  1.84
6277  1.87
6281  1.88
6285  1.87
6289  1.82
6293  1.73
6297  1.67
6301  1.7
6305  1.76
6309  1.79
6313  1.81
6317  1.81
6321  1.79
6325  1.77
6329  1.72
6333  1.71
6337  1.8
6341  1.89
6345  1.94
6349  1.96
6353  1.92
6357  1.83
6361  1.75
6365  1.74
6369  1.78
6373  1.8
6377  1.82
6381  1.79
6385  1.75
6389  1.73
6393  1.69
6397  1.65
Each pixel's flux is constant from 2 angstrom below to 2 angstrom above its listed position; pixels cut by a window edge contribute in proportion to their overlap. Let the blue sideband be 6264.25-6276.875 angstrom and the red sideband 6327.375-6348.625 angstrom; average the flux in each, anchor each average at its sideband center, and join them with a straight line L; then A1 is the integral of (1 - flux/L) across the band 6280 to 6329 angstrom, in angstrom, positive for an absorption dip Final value 1.4 angstrom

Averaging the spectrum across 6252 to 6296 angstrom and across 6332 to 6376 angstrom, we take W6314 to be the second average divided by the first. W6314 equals 1.00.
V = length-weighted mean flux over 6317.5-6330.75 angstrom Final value 1.77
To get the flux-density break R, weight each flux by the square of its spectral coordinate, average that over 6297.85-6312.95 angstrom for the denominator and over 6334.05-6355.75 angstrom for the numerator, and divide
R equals 1.1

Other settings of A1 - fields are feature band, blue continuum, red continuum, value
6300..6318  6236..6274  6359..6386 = 0.28 angstrom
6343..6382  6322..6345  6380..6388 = -1.29 angstrom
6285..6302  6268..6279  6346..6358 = 1.06 angstrom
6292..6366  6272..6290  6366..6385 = 1.11 angstrom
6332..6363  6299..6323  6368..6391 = -1.34 angstrom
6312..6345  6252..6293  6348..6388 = 0.39 angstrom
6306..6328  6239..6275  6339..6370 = 0.66 angstrom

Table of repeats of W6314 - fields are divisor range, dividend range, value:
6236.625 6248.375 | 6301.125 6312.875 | 0.96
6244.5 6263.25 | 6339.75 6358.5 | 1.05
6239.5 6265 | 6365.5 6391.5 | 0.97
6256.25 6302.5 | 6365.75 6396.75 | 0.97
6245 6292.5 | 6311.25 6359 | 1.00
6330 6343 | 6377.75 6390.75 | 0.98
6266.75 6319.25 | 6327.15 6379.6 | 1.01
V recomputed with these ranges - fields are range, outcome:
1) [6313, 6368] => 1.82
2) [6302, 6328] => 1.78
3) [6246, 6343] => 1.8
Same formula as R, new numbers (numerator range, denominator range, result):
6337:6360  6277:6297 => 1.06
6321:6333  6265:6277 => 0.97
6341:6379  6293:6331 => 1.06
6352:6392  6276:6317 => 1.02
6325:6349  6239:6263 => 1.02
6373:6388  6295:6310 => 1.06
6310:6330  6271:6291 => 0.97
